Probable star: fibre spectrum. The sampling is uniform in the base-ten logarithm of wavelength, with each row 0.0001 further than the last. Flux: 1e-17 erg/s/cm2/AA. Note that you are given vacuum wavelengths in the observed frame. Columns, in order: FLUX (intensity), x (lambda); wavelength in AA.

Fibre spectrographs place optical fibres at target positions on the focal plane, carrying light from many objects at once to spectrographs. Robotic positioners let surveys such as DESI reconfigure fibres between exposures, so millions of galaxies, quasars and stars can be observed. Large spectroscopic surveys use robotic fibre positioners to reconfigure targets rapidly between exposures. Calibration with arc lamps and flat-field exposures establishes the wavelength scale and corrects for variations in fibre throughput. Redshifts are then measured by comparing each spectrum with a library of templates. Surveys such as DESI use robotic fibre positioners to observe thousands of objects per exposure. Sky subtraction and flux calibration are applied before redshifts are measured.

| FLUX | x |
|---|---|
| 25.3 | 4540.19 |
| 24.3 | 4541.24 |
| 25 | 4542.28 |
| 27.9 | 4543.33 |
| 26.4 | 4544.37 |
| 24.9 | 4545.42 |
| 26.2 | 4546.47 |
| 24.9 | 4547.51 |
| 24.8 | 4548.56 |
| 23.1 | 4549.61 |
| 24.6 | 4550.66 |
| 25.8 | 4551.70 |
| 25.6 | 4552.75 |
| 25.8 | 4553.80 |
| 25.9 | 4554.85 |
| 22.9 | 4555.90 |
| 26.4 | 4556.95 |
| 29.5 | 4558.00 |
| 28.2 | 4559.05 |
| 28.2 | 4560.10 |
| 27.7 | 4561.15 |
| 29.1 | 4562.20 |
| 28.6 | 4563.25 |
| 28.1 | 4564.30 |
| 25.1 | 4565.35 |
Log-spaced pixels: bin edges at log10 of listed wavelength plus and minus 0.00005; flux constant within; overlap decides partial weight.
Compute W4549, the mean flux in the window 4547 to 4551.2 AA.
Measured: 24.4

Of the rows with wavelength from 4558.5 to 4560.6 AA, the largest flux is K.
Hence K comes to 28.2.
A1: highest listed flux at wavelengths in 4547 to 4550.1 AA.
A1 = 24.9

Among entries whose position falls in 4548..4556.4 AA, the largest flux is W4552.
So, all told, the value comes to 25.9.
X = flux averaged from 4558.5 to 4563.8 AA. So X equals 28.4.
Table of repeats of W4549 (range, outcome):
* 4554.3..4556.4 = 24.4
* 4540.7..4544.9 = 25.9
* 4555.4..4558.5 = 26.3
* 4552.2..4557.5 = 25.3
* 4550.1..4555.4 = 25.5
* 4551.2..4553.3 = 25.7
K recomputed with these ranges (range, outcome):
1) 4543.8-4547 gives 26.4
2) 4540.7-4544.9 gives 27.9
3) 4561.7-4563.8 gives 29.1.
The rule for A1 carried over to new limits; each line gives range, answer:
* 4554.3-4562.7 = 29.5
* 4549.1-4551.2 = 24.6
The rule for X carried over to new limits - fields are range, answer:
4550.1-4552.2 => 25.2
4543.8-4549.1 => 25.5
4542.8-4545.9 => 26.4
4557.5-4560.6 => 28.6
